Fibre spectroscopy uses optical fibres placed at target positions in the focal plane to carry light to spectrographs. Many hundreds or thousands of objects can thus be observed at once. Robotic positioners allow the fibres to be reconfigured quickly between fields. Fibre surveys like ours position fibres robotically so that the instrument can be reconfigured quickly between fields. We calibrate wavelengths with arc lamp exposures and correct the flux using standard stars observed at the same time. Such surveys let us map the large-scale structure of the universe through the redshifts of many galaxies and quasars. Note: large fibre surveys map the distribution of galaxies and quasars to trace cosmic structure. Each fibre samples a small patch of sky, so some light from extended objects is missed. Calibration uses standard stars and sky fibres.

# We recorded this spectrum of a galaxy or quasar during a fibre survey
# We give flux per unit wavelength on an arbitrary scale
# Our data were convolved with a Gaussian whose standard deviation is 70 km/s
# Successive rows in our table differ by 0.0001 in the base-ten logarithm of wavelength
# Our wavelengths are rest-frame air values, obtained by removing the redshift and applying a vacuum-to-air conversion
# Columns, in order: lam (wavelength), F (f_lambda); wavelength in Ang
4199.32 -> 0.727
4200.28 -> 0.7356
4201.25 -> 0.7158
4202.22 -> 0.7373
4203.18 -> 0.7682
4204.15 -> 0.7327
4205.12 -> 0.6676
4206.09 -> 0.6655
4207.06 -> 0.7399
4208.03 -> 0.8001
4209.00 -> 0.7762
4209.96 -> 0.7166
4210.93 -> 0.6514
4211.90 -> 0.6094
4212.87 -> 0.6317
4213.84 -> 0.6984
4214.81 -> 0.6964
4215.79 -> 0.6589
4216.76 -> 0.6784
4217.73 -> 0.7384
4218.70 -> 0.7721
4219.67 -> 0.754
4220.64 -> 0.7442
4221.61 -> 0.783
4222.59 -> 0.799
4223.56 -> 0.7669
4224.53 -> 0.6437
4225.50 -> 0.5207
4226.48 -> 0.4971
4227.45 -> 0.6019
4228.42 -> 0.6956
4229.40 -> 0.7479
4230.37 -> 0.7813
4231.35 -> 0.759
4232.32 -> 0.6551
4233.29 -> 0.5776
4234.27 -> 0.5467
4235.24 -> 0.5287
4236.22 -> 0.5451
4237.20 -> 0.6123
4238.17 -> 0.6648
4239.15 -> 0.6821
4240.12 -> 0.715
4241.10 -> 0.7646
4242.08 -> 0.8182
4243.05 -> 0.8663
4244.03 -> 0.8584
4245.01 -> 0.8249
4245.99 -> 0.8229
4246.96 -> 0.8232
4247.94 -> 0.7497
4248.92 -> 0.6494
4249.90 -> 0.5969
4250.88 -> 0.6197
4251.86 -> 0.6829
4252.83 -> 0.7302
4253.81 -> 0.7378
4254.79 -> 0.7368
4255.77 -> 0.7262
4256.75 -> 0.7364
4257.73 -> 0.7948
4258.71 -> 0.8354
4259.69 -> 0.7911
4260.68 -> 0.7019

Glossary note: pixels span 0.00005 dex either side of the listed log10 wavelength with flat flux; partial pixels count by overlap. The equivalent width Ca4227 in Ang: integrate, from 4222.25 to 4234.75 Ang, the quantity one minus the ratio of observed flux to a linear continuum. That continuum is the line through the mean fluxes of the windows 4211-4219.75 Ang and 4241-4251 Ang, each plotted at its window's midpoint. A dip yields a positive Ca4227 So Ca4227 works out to 1.1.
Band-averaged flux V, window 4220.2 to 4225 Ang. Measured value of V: 0.748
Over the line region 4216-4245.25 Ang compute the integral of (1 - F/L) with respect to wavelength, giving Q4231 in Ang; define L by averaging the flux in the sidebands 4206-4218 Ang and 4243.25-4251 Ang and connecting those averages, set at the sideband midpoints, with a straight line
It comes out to 1.2 Ang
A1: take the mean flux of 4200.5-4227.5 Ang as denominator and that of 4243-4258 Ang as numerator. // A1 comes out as 1.06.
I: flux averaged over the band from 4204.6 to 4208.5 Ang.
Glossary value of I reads 0.717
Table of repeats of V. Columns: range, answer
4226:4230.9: 0.666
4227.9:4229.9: 0.721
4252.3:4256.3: 0.734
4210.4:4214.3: 0.648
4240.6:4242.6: 0.793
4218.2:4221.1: 0.758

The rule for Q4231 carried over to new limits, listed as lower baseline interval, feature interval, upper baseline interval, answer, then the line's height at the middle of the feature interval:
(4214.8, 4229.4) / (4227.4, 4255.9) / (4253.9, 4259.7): 1.10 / 0.734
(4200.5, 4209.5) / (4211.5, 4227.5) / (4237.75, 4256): 1.13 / 0.736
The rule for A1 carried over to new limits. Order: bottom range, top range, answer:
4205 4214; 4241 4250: 1.13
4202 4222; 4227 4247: 0.99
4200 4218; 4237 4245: 1.07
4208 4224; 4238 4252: 1.04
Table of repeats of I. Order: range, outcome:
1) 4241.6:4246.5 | 0.839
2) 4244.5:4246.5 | 0.825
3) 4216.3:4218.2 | 0.709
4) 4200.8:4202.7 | 0.727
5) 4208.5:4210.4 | 0.751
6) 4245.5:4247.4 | 0.826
